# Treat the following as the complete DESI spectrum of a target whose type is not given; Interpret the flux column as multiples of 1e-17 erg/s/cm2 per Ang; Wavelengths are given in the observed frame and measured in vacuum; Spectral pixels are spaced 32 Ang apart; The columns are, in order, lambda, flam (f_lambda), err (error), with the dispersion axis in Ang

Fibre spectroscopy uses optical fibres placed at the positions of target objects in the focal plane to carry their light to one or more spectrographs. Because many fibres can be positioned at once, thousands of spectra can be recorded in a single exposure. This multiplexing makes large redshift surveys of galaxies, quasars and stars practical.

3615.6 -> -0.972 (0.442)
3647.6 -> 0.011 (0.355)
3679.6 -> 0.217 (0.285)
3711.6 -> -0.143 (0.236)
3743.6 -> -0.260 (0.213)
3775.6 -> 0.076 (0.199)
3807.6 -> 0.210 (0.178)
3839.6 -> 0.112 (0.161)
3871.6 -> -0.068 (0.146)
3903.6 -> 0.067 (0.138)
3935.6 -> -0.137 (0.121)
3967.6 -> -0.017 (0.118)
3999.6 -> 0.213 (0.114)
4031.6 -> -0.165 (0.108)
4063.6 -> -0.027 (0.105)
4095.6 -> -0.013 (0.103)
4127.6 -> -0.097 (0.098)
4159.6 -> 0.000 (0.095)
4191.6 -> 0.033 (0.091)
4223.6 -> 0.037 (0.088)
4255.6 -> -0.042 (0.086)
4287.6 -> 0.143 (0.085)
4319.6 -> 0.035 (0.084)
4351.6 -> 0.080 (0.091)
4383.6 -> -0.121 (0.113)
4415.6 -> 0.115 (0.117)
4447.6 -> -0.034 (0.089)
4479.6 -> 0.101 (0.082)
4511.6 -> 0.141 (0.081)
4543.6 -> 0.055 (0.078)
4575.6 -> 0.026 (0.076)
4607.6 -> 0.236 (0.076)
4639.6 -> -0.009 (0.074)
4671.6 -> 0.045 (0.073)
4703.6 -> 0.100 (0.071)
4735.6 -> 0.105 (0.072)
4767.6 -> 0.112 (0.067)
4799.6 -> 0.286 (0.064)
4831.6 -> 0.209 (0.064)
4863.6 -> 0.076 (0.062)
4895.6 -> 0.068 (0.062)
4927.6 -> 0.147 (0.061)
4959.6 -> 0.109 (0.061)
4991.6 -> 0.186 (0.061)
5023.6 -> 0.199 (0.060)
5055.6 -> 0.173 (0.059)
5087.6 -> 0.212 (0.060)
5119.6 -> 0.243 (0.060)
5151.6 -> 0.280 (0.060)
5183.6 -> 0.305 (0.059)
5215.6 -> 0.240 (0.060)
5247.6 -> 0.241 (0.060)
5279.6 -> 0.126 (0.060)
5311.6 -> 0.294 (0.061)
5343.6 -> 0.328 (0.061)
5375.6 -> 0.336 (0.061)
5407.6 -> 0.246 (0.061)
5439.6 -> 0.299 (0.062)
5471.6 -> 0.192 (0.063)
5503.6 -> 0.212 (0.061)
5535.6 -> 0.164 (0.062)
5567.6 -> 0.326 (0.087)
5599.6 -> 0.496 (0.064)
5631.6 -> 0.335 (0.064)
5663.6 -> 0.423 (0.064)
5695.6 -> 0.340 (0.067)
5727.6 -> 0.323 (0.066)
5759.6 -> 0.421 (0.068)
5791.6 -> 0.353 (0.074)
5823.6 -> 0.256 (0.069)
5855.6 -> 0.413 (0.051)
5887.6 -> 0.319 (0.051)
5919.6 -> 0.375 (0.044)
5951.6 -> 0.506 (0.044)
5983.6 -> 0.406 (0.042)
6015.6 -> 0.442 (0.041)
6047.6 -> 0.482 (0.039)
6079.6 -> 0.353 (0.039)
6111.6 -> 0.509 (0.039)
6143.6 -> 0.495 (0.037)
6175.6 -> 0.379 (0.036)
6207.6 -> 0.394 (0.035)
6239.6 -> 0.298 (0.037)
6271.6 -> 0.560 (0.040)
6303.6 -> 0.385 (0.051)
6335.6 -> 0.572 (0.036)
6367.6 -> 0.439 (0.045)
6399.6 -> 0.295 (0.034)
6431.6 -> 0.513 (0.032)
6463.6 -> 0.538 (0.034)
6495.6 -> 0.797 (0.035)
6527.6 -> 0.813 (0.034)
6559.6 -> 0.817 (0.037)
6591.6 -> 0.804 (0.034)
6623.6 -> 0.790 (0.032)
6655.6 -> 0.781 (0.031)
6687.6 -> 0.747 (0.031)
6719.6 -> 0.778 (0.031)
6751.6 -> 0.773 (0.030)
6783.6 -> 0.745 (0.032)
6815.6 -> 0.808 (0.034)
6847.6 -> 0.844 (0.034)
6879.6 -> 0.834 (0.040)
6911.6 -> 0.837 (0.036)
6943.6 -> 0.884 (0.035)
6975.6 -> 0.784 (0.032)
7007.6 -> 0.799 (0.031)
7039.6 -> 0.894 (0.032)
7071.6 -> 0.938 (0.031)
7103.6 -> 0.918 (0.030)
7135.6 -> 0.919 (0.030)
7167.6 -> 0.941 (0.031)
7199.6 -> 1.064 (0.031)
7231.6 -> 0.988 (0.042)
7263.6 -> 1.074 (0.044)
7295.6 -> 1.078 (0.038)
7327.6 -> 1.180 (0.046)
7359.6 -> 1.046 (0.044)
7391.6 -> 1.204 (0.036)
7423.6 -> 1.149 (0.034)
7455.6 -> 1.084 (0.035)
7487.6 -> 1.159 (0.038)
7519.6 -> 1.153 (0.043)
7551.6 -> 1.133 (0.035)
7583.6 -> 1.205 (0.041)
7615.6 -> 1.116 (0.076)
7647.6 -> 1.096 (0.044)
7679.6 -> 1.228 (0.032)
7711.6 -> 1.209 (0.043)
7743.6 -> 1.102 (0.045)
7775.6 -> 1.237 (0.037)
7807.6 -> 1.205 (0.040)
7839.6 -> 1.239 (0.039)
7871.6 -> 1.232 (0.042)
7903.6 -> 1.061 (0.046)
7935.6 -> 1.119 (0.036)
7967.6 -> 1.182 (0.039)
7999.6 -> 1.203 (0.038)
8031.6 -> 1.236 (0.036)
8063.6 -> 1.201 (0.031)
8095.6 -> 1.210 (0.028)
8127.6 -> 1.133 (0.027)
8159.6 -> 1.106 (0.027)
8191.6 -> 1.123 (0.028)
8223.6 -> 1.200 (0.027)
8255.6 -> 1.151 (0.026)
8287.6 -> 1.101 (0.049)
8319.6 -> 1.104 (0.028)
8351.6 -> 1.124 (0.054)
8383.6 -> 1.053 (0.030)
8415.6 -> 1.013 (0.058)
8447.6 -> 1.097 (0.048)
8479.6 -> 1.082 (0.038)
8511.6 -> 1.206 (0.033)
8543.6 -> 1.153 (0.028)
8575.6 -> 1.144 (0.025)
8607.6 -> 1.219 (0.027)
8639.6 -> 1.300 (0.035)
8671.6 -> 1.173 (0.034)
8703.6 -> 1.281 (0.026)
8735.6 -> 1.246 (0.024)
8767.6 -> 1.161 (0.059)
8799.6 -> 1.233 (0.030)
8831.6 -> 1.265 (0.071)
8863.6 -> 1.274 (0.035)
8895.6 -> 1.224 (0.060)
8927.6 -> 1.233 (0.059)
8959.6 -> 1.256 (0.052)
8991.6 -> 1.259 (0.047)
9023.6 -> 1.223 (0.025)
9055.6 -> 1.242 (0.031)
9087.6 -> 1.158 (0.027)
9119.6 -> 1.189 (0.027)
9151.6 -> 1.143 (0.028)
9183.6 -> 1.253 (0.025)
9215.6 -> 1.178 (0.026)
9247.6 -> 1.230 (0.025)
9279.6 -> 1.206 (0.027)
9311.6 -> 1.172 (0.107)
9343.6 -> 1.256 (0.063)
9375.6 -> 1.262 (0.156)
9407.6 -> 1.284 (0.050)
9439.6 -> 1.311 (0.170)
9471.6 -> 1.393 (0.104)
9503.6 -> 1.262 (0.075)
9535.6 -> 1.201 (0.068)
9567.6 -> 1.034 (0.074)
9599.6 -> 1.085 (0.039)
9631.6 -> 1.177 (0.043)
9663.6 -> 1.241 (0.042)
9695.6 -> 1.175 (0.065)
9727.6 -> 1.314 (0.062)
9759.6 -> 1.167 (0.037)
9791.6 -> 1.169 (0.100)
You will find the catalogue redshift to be 0.625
